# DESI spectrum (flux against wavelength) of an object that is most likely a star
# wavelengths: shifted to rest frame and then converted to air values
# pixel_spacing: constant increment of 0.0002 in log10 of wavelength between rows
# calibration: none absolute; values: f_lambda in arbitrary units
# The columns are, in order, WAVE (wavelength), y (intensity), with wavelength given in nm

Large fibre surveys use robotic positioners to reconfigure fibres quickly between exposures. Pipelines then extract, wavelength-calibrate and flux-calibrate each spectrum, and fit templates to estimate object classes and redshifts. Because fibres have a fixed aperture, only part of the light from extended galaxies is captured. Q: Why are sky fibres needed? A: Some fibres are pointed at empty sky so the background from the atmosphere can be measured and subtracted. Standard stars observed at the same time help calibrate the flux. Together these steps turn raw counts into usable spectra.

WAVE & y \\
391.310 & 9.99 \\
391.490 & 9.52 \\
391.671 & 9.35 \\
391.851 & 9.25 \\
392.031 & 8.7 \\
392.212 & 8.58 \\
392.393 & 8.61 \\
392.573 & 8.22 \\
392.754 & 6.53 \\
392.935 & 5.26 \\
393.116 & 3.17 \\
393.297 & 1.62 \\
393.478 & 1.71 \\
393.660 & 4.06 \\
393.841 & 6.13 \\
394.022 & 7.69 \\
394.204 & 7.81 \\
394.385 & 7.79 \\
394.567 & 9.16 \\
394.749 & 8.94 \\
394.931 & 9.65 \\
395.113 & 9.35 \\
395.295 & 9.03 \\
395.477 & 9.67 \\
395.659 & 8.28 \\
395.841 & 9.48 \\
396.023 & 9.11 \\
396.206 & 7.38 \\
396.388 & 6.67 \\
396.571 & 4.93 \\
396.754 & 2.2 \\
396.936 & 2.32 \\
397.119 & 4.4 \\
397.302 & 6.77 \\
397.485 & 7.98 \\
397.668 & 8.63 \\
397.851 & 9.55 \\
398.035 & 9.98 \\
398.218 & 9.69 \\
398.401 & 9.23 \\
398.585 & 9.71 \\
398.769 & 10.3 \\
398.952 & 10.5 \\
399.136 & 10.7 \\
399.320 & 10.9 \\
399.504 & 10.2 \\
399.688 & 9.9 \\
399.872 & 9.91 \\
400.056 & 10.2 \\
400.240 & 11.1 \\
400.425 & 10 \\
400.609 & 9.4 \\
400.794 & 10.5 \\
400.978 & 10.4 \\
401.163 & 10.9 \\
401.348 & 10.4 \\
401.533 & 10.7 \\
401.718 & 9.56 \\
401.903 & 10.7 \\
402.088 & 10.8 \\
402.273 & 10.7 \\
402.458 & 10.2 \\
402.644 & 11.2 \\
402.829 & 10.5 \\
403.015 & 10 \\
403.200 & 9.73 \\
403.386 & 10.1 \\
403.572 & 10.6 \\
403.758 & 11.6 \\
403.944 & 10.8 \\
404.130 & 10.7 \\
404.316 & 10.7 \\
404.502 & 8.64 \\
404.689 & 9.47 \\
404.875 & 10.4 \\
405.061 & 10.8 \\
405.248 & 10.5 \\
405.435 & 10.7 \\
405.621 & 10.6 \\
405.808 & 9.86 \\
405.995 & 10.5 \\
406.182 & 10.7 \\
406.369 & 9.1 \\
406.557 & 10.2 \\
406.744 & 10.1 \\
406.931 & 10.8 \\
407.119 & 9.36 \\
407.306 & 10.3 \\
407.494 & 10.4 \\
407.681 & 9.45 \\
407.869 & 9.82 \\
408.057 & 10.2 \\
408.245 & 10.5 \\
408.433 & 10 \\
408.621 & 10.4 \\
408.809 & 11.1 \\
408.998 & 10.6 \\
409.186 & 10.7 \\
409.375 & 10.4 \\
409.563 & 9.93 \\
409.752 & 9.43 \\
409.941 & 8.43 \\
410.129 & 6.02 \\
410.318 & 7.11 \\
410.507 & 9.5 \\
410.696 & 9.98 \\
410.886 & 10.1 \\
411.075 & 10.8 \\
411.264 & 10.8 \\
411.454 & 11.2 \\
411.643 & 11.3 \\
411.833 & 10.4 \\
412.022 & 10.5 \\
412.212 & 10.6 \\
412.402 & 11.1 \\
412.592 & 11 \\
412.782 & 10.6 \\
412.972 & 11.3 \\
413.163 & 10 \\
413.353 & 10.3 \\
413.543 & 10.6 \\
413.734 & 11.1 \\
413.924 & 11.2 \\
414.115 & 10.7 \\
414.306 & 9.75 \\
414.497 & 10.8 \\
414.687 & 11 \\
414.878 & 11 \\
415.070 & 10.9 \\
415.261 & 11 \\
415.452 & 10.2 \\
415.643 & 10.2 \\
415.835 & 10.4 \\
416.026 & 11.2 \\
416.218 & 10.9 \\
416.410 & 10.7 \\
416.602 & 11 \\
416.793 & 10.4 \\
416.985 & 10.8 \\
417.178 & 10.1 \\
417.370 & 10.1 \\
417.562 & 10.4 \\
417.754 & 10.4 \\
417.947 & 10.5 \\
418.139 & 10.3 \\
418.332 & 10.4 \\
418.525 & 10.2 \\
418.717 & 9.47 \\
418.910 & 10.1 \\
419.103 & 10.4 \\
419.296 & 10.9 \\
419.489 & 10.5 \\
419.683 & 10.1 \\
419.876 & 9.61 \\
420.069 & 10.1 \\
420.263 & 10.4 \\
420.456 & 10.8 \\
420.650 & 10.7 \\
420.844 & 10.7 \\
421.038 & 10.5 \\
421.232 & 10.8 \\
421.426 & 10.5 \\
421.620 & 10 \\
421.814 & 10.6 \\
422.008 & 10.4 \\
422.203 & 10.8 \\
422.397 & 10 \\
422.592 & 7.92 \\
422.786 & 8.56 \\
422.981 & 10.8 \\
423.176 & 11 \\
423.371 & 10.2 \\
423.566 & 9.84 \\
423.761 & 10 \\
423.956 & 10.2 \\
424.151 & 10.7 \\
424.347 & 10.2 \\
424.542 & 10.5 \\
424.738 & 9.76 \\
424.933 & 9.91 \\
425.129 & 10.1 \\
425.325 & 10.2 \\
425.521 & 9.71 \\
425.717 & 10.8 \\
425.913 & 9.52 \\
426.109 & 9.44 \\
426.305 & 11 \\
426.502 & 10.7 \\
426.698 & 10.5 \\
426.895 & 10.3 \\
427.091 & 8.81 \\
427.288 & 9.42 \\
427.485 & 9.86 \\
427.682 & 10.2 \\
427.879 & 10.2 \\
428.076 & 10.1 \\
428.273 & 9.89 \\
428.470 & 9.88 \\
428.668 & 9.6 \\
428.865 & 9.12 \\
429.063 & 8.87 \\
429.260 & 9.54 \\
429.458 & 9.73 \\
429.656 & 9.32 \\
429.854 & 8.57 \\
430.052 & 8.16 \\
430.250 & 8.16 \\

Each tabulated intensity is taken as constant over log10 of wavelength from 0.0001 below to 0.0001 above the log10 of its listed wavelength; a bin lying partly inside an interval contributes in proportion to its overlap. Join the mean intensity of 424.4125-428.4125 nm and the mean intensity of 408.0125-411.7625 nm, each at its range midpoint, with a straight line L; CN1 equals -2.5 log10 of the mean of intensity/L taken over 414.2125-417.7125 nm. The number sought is -0.07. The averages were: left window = 9.92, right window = 10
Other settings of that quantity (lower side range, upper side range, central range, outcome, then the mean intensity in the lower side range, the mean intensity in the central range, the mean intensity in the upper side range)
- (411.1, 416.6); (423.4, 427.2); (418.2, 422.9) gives 0.02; 10.7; 10.2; 10.1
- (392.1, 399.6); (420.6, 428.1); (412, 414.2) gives -0.18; 7.62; 10.8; 10.1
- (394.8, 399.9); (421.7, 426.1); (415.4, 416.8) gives -0.11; 8.43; 10.7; 10.1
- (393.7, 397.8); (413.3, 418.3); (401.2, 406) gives -0.20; 7.4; 10.4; 10.6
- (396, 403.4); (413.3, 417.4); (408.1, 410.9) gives 0.06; 9.22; 9.61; 10.7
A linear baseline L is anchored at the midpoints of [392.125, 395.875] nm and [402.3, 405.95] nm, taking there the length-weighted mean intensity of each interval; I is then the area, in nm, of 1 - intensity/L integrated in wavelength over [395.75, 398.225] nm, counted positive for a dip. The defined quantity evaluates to 0.34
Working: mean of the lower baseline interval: 7.15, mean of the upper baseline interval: 10.4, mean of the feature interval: 6.99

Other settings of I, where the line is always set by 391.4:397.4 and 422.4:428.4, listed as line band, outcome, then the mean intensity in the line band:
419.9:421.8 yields -0.18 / 10.5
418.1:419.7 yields -0.15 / 10.3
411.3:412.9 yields -0.39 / 10.8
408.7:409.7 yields -0.24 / 10.5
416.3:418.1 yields -0.25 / 10.5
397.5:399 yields -0.45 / 9.59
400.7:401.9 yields -0.43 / 10.4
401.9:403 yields -0.40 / 10.6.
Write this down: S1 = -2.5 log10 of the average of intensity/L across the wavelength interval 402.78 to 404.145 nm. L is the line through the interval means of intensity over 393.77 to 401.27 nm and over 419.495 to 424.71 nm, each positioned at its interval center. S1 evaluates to -0.157 mag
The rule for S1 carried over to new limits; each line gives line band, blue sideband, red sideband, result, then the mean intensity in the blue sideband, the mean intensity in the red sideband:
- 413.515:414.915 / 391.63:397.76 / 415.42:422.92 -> -0.120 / 6.99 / 10.3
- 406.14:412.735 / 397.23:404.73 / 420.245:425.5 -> 0.009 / 10.1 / 10.2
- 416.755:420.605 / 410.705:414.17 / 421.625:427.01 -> 0.012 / 10.7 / 10.1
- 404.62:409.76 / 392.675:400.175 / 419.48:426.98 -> -0.173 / 7.74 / 10.2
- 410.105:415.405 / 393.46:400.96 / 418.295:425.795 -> -0.098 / 8.41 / 10.2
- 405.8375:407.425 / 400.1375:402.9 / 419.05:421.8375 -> 0.036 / 10.5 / 10.4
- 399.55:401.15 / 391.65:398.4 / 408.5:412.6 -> -0.238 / 7.24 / 10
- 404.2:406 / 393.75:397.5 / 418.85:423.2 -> -0.207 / 7.35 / 10.3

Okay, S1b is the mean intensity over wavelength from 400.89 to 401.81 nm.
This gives 10.4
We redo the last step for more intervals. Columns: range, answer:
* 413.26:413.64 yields 10.4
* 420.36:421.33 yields 10.7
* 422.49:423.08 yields 9.1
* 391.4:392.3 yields 9.08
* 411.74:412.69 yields 10.7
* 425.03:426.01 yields 10.1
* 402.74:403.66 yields 10.2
